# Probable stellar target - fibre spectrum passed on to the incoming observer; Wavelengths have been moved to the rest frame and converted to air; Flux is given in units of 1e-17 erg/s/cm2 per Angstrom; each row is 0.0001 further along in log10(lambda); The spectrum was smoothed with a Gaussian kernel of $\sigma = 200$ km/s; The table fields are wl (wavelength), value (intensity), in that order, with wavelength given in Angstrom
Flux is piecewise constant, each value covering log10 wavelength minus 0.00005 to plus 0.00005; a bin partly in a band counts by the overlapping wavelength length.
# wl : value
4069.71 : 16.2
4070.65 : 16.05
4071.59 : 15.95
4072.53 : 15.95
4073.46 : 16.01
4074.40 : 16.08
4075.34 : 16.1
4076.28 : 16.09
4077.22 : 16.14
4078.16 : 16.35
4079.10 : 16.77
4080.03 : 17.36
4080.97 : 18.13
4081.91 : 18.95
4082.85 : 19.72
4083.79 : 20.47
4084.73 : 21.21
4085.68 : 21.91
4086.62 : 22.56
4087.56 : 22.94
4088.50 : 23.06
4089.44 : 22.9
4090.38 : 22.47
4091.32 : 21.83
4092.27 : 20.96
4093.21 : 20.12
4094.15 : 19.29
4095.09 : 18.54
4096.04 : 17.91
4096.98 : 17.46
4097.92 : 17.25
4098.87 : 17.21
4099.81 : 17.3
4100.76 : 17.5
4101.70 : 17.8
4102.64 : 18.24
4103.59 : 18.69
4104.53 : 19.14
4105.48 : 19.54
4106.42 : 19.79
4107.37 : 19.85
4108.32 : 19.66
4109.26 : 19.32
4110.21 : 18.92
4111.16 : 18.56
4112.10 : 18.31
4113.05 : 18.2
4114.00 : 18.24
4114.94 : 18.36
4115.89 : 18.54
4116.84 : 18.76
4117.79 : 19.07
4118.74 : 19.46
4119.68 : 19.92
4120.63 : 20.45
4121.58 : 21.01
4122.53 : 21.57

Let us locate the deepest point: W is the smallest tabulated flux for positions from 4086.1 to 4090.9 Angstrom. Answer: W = 22.47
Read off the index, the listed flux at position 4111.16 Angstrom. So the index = 18.56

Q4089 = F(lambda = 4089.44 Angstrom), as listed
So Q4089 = 22.9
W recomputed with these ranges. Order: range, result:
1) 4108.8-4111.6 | 18.56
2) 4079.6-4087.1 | 17.36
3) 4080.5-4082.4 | 18.13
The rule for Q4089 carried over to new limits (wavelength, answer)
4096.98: 17.46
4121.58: 21.01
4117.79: 19.07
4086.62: 22.56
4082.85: 19.72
